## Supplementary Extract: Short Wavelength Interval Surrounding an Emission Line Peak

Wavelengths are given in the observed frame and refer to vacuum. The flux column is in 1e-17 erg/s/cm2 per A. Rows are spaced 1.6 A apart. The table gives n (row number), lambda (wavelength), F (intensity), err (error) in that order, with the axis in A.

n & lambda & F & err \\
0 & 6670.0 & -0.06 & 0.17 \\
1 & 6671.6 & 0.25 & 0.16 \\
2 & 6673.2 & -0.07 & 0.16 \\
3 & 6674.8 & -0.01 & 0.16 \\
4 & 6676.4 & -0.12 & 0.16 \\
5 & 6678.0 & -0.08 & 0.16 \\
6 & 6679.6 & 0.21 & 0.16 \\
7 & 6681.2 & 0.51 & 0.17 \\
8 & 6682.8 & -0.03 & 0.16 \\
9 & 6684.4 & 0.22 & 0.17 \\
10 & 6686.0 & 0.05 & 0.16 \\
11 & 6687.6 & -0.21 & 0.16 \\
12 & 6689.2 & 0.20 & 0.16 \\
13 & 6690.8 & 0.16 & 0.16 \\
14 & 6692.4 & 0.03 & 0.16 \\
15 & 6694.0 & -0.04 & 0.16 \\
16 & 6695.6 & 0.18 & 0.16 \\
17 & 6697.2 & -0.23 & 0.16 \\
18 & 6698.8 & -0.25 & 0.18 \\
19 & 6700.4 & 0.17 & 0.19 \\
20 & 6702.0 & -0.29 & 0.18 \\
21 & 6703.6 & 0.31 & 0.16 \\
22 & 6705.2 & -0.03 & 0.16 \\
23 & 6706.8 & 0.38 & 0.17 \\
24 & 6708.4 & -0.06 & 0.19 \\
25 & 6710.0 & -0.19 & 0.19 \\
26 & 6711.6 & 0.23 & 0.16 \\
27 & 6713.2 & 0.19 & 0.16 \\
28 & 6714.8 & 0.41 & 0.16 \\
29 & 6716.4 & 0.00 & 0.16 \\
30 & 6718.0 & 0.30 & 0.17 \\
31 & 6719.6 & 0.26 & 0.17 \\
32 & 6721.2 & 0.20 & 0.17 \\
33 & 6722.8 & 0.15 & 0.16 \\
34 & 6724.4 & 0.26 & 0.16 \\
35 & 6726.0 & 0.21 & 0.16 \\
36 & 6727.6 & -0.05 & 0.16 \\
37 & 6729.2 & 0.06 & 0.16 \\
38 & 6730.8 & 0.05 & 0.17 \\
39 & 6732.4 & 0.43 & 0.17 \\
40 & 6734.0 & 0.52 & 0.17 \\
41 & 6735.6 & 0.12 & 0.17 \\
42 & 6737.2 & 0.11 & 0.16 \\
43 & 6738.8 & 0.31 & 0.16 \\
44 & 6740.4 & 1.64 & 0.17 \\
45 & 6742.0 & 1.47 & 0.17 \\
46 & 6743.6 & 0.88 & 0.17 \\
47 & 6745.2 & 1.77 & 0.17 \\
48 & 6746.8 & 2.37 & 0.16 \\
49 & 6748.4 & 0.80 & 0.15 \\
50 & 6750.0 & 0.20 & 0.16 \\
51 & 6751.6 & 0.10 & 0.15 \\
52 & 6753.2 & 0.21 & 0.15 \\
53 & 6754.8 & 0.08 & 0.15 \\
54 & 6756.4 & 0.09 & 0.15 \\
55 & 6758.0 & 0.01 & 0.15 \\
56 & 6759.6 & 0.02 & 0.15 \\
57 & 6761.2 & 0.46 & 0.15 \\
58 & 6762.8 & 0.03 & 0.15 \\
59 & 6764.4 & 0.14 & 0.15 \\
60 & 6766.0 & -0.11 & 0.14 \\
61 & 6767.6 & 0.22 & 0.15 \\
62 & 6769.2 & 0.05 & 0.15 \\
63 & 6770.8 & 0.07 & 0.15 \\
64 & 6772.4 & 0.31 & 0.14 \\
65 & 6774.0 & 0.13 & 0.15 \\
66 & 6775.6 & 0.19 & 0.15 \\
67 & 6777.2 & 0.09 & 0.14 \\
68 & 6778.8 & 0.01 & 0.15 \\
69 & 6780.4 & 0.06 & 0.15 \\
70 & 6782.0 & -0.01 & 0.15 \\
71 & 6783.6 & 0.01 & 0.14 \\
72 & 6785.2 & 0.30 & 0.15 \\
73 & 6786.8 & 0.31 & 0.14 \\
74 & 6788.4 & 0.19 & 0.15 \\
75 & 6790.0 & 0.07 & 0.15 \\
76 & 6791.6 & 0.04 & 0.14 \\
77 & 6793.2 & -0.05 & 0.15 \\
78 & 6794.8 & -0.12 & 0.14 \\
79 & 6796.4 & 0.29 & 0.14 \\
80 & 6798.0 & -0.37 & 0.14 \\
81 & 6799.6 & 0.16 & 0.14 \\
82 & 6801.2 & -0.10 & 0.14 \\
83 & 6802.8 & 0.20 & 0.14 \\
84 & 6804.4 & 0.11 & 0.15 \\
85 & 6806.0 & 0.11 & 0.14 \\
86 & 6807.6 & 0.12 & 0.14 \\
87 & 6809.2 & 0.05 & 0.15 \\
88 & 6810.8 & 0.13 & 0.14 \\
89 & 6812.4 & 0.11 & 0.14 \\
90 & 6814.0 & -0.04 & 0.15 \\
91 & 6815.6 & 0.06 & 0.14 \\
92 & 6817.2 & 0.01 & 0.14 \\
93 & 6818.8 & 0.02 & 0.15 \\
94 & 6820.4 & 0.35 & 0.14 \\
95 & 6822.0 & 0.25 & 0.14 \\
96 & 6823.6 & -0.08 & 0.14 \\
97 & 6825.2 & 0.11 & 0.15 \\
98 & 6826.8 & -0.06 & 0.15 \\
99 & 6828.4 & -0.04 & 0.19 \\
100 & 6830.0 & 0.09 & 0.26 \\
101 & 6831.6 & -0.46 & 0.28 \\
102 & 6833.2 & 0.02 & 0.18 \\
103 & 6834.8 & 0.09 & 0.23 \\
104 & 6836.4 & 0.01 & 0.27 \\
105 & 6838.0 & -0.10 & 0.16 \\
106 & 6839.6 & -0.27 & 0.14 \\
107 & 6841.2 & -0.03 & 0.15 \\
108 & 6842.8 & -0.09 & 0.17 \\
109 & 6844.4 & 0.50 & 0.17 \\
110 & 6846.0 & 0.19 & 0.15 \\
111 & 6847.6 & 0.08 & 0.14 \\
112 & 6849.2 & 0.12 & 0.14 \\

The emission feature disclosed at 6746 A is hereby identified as [O II] 3727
